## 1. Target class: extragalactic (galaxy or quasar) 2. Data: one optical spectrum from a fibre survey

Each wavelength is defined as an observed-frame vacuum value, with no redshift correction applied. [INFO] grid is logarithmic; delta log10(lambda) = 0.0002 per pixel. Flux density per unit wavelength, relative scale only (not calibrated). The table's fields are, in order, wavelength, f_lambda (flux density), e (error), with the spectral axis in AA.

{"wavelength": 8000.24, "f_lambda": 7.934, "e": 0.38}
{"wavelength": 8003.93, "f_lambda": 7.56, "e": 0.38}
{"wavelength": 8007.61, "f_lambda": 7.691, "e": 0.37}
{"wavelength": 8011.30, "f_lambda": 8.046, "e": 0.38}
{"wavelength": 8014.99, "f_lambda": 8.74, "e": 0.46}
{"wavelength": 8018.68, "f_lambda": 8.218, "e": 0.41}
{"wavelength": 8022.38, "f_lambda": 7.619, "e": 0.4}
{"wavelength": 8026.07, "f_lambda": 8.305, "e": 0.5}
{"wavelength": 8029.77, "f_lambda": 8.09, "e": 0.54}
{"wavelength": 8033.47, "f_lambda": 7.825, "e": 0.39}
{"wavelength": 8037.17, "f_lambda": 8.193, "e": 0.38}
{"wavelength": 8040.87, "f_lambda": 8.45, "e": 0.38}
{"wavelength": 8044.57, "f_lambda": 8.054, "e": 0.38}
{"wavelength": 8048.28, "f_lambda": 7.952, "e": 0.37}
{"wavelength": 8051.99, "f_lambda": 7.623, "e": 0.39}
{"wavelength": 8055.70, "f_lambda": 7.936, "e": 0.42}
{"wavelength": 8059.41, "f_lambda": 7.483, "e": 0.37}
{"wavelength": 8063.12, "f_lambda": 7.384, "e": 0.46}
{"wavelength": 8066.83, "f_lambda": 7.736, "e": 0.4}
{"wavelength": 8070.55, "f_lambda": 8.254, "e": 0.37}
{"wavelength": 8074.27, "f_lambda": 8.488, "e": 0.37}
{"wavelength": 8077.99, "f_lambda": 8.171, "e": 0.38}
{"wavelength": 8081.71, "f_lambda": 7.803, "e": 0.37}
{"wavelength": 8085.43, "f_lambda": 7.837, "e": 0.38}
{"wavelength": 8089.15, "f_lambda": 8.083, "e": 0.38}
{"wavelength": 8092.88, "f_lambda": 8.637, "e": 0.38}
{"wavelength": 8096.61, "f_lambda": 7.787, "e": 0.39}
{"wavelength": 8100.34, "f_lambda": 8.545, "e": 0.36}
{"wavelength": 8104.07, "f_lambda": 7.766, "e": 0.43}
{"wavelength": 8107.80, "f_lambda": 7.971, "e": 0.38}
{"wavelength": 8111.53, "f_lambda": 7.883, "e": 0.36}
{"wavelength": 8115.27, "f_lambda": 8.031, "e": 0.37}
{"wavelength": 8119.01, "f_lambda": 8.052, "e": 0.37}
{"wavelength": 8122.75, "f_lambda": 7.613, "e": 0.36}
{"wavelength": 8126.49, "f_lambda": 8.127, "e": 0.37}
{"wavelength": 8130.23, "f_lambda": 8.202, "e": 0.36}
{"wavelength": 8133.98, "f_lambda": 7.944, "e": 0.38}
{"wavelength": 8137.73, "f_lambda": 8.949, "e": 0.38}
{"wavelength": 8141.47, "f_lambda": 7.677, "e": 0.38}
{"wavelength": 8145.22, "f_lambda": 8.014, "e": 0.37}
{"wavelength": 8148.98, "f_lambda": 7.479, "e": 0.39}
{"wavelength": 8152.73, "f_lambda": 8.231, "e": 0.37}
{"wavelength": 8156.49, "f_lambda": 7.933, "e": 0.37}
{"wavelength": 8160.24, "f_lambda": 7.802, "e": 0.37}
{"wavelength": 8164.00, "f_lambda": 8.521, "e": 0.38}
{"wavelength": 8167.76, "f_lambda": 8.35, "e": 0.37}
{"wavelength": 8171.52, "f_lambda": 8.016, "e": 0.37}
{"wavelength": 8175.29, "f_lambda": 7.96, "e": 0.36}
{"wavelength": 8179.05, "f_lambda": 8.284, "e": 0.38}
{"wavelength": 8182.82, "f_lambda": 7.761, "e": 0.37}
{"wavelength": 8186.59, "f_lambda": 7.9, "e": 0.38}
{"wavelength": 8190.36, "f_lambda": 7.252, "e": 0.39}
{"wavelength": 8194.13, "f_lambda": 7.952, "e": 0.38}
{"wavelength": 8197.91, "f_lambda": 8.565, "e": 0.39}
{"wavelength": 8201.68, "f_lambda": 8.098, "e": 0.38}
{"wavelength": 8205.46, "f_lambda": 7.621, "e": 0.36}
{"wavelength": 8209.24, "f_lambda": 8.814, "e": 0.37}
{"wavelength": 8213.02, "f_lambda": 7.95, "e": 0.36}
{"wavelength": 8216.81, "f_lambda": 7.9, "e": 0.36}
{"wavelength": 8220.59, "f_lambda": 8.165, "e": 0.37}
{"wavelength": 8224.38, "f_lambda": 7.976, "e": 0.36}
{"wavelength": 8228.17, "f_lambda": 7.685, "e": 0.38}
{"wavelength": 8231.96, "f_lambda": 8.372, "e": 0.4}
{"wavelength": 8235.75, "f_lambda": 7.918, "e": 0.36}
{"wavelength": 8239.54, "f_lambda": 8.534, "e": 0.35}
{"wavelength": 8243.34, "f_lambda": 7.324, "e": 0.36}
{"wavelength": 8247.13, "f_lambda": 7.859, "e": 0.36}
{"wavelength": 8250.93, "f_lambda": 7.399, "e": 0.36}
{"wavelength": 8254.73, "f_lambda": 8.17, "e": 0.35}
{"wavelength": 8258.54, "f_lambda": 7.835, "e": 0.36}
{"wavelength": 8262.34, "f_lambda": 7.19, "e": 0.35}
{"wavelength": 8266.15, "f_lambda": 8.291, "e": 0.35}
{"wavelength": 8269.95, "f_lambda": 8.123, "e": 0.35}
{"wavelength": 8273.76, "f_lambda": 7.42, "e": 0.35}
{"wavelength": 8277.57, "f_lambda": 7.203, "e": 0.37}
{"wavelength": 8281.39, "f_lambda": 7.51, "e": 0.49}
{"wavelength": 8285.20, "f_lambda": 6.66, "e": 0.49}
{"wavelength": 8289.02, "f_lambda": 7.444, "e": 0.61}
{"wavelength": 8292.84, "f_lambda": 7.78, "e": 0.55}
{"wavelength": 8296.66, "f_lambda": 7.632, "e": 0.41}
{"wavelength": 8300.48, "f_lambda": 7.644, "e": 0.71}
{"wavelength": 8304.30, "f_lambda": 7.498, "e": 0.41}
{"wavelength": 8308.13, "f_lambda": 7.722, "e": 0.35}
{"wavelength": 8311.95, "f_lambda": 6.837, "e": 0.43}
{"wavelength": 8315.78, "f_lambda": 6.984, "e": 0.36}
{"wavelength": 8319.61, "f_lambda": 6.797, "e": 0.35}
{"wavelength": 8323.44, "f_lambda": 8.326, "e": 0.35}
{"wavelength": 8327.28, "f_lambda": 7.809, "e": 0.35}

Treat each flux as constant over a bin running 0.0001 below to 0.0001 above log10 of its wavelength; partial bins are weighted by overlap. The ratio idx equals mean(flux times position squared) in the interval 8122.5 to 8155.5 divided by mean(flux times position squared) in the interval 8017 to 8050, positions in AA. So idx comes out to 1.02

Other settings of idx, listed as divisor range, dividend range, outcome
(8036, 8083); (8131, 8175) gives 1.04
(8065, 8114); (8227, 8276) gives 1.01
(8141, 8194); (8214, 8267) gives 1.01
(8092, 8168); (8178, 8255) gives 1.01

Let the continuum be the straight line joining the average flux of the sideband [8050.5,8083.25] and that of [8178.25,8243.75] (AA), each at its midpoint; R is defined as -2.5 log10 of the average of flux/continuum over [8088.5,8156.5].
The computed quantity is -0.02 mag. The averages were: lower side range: 7.88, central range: 8.05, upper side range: 8.01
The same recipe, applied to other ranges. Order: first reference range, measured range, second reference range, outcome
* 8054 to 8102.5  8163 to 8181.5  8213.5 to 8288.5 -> -0.04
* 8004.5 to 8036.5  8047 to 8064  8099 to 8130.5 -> 0.05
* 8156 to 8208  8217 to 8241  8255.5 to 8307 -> -0.04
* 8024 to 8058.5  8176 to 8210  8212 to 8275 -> -0.01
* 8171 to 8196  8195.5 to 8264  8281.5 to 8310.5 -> -0.04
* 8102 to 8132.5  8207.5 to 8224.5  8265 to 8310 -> -0.06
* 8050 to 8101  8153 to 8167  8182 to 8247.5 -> -0.02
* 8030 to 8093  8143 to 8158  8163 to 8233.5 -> 0.02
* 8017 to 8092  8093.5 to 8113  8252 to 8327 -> -0.02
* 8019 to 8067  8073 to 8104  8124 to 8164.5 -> -0.02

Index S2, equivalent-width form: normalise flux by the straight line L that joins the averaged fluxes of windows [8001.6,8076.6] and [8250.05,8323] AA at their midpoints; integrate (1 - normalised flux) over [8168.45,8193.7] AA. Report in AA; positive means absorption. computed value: -0.6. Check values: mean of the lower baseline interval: 7.98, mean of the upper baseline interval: 7.5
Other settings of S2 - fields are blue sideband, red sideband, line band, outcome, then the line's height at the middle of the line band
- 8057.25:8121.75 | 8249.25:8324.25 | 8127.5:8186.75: -1.8 AA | 7.83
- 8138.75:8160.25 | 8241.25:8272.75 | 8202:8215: -0.5 AA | 7.83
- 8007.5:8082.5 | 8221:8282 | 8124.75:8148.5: -0.6 AA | 7.92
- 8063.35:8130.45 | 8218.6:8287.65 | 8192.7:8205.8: -0.4 AA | 7.85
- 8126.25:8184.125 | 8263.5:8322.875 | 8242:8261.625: -0.1 AA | 7.64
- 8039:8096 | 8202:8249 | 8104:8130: 0.2 AA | 8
